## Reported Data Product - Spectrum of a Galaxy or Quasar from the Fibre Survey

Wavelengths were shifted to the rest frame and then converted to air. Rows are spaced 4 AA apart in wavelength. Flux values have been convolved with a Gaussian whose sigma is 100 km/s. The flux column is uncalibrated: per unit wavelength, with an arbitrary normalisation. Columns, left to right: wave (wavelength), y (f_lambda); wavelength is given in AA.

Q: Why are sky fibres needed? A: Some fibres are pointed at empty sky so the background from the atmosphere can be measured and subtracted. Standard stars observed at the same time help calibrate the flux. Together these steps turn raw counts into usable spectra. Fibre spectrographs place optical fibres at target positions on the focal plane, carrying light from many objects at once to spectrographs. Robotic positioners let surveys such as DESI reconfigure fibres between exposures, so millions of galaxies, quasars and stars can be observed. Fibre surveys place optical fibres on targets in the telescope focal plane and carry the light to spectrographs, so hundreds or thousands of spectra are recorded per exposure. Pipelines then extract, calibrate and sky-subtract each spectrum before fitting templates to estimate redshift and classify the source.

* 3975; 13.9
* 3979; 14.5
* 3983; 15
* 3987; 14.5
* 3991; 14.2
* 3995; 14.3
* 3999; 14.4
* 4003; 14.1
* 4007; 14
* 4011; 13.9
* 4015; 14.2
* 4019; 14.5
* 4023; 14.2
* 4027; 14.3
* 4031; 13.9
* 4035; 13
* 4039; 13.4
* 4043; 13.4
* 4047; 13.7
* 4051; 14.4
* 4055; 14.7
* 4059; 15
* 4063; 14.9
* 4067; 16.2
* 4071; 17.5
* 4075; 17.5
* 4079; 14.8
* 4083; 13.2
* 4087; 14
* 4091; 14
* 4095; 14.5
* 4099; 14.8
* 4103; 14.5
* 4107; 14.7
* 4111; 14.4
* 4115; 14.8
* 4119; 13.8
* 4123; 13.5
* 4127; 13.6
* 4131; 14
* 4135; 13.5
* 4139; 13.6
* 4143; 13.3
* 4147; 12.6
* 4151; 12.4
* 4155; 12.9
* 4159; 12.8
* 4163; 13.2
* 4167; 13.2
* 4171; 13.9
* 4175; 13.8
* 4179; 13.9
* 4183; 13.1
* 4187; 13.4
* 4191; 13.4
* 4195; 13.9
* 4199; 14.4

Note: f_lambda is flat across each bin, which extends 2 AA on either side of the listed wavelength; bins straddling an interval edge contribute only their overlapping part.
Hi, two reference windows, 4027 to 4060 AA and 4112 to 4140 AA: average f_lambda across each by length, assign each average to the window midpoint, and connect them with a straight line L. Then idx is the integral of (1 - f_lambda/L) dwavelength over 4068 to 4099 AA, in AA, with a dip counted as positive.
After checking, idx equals -2.7 AA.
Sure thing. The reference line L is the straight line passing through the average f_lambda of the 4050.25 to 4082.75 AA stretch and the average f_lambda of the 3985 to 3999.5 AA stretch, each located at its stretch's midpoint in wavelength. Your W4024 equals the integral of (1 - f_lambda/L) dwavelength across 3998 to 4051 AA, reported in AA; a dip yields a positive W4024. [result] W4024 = 3.3 AA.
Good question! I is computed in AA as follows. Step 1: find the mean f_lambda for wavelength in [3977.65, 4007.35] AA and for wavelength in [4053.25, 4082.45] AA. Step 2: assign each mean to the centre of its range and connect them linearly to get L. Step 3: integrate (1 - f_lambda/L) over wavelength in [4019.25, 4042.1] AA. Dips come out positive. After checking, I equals 1.9 AA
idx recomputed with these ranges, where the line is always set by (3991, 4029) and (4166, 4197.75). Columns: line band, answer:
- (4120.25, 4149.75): 0.7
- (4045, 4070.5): -1.7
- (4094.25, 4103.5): -0.5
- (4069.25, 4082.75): -2.1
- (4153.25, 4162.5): 0.5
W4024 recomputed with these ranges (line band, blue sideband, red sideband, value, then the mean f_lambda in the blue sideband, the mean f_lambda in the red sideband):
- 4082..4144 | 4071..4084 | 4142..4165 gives 1.3 AA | 15.7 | 12.8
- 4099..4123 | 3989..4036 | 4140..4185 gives -1.6 AA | 14.1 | 13.2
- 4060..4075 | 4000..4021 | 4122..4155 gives -2.8 AA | 14.2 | 13.3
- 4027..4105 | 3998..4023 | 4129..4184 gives -4.2 AA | 14.2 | 13.3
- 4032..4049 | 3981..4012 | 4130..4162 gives 0.7 AA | 14.3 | 13.1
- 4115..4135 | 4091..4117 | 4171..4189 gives 0.7 AA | 14.6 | 13.6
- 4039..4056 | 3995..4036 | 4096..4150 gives 0.1 AA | 14.1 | 13.9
